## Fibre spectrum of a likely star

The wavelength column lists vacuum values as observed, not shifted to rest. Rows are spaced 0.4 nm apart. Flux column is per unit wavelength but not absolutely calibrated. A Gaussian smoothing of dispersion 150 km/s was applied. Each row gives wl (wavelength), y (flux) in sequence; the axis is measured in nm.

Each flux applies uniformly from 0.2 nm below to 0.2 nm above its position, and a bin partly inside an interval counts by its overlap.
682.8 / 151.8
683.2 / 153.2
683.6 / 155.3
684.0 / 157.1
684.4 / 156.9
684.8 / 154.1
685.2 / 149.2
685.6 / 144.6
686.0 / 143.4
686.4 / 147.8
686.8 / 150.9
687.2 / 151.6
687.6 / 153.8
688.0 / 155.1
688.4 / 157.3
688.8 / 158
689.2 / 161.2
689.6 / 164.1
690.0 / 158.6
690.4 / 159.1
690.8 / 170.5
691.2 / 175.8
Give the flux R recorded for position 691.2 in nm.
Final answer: 175.8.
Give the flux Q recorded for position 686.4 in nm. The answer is 147.8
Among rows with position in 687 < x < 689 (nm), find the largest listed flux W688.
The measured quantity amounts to 158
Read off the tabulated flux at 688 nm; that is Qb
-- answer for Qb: 155.1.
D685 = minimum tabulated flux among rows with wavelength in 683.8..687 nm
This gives 143.4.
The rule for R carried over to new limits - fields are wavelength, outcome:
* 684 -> 157.1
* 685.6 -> 144.6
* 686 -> 143.4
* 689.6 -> 164.1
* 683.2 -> 153.2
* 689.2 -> 161.2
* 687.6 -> 153.8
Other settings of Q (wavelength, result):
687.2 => 151.6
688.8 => 158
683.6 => 155.3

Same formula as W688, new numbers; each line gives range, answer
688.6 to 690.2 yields 164.1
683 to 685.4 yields 157.1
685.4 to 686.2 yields 144.6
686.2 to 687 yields 150.9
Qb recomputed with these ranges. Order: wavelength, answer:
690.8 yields 170.5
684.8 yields 154.1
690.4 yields 159.1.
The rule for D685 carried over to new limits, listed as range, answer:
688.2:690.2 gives 157.3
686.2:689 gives 147.8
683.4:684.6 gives 155.3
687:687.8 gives 151.6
